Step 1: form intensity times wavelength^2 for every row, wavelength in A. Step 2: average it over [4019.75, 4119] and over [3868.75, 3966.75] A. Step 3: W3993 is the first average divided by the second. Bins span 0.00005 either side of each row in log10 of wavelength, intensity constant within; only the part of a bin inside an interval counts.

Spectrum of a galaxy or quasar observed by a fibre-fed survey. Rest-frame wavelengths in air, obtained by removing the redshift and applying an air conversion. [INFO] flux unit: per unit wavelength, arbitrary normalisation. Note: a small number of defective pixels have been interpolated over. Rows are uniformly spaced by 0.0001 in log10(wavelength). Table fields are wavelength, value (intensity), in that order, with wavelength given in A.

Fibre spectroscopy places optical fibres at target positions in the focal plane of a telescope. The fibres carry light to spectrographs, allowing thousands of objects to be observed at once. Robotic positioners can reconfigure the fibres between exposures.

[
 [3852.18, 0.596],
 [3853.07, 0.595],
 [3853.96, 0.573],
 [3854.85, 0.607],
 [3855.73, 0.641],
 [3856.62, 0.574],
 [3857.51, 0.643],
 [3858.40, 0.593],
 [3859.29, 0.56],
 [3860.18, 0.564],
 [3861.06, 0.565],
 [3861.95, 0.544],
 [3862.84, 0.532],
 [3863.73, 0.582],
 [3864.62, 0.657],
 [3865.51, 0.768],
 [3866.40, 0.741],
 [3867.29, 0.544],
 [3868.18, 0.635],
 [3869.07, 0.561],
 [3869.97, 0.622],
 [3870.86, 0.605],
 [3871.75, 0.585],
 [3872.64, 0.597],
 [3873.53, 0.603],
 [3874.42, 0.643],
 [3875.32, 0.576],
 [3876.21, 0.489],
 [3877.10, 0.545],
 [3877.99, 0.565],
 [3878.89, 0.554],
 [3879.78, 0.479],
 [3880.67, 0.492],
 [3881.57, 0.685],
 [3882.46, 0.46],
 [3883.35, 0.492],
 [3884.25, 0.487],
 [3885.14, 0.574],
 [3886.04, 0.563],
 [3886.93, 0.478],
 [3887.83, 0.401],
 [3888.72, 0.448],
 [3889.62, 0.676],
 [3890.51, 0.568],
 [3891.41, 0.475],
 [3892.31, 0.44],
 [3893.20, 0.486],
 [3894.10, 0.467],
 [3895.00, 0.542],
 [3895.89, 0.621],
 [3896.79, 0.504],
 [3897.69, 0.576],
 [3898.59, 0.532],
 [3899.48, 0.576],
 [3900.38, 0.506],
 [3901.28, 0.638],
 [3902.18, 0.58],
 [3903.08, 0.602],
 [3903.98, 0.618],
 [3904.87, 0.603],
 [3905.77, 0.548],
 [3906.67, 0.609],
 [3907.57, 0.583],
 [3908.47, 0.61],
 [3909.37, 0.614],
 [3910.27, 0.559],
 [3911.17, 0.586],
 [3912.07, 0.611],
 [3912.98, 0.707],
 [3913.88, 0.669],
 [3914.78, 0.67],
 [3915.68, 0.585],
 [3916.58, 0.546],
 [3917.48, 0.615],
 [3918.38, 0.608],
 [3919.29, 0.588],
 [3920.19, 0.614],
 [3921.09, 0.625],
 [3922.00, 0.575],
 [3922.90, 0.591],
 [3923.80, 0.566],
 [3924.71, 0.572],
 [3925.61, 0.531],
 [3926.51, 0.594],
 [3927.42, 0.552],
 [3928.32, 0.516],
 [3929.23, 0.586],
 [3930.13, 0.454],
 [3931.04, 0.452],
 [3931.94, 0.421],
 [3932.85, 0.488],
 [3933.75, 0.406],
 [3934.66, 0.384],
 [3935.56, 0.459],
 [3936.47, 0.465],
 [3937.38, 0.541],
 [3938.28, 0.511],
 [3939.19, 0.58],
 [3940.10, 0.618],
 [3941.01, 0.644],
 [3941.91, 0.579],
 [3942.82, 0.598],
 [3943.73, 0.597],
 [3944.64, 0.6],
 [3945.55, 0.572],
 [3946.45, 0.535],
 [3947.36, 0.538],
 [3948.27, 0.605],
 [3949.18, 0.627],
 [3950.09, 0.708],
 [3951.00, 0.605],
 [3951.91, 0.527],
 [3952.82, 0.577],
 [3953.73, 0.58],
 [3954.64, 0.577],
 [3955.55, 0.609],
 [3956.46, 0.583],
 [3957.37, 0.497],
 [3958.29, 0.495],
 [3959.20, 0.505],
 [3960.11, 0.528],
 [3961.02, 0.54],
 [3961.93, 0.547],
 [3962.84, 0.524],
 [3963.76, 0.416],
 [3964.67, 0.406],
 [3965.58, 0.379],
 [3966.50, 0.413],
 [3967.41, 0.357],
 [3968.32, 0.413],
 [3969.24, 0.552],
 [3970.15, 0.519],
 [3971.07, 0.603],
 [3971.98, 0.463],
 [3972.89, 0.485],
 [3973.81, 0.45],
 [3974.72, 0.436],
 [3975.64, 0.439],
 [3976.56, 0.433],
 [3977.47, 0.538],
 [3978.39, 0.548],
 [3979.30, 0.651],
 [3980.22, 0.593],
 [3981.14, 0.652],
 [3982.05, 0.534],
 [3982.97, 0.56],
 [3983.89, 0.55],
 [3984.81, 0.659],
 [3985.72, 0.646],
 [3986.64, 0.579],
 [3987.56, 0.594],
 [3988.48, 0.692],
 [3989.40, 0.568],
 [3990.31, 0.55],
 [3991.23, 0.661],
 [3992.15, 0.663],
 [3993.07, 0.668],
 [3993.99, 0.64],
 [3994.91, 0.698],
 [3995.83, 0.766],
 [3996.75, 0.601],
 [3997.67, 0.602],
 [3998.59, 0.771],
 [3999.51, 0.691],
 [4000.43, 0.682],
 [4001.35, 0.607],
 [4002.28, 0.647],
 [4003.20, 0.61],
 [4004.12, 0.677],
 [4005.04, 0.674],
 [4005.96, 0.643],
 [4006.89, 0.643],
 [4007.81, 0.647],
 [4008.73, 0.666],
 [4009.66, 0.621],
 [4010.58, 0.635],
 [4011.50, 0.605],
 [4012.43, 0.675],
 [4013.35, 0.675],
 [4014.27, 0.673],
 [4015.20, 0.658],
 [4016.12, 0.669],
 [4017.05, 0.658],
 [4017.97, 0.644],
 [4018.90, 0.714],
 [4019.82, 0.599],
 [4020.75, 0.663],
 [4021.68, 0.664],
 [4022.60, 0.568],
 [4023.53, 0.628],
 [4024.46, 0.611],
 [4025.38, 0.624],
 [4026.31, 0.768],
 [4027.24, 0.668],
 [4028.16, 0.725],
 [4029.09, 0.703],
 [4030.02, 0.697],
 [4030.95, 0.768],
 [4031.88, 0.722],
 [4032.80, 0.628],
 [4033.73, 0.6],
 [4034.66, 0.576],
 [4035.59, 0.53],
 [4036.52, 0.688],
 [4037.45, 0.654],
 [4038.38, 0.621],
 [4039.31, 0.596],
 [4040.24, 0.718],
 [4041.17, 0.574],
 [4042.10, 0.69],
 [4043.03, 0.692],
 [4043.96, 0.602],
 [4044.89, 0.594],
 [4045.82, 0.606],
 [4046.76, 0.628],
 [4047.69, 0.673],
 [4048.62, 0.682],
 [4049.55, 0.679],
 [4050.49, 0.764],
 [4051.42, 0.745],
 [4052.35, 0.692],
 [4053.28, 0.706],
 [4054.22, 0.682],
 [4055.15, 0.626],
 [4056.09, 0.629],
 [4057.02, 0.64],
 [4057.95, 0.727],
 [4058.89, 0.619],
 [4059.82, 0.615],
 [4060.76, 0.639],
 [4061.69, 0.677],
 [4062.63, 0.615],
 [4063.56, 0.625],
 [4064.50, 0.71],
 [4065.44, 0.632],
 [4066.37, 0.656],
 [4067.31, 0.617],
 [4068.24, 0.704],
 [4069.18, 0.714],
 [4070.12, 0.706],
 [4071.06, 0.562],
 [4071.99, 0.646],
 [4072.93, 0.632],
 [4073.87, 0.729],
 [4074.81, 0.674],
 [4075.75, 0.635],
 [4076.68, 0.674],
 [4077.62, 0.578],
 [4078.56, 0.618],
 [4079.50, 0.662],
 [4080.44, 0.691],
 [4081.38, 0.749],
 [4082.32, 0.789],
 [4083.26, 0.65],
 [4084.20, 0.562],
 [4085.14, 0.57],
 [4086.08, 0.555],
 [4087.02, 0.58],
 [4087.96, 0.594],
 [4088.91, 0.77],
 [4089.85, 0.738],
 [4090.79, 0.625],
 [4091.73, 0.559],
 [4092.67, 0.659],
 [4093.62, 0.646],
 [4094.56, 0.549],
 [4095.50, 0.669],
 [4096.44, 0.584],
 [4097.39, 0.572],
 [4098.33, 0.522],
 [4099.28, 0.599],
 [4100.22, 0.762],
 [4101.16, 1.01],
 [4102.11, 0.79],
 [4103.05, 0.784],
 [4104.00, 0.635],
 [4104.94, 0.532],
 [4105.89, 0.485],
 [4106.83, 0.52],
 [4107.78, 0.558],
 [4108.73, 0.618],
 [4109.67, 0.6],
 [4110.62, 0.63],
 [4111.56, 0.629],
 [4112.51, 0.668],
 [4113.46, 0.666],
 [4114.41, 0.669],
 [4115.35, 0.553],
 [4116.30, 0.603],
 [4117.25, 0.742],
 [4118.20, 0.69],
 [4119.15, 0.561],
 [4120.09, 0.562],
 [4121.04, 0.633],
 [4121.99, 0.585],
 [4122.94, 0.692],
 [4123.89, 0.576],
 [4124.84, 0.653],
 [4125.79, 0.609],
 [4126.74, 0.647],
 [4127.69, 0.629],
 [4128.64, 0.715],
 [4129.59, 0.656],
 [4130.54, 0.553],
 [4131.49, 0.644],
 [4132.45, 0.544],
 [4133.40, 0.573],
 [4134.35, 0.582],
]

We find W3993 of 1.27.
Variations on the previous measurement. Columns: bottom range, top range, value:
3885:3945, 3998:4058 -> 1.25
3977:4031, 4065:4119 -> 1.05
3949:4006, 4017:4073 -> 1.19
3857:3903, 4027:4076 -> 1.28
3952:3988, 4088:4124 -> 1.30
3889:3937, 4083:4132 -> 1.25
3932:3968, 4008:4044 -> 1.28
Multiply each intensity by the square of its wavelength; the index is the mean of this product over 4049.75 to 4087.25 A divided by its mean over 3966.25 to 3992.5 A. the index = 1.26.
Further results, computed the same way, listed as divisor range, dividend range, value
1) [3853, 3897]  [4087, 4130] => 1.27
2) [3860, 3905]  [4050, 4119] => 1.28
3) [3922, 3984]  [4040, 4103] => 1.32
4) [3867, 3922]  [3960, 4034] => 1.12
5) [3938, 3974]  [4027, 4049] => 1.26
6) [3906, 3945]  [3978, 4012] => 1.17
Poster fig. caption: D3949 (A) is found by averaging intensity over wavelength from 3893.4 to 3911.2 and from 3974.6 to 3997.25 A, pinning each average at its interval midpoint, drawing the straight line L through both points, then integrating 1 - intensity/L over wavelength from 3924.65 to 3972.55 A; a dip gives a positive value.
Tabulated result 4.9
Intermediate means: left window 0.572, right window 0.599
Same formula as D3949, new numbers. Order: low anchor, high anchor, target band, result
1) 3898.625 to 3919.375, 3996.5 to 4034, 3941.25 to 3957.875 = 1.0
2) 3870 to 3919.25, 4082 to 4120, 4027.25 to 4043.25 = -1.2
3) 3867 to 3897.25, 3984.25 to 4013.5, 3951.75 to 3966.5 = 2.3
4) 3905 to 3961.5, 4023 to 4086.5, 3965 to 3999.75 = 2.0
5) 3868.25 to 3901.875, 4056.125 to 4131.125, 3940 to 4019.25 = 0.3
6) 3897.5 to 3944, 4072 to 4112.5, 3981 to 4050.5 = -4.4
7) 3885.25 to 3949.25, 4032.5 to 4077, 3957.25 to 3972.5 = 2.9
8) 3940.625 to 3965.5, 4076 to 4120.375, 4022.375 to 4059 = -3.2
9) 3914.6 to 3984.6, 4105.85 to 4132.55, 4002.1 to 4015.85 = -2.0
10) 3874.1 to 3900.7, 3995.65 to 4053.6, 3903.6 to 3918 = -1.5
